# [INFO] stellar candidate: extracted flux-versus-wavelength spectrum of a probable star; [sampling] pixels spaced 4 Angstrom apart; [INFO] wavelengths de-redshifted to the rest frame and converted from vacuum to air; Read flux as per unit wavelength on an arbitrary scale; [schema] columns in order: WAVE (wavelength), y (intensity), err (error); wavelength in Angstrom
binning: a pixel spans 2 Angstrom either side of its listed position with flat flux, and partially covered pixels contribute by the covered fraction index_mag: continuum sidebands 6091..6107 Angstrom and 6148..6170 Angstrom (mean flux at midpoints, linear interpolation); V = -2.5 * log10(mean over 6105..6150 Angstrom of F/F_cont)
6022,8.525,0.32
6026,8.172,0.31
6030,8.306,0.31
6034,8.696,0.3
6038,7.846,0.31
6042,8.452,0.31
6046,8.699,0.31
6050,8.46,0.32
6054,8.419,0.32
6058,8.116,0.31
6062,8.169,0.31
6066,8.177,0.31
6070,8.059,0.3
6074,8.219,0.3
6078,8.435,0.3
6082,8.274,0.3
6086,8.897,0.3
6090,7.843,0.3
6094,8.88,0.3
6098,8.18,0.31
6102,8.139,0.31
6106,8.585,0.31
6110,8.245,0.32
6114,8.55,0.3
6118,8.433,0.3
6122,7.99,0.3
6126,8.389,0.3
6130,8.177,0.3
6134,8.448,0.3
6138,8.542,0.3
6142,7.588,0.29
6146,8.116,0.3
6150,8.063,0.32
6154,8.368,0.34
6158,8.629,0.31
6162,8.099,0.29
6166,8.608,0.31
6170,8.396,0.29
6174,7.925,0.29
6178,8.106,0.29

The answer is 0.02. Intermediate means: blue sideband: 8.4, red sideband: 8.36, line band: 8.26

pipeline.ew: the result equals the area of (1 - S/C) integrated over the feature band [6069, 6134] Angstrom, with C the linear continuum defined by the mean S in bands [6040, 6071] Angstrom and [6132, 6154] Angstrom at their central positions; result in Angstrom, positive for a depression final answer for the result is -0.74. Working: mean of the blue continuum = 8.33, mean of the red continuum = 8.17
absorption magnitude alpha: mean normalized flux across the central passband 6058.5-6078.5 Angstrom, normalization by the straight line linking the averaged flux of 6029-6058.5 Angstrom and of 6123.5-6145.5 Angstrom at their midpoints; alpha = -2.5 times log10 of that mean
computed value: 0.020 mag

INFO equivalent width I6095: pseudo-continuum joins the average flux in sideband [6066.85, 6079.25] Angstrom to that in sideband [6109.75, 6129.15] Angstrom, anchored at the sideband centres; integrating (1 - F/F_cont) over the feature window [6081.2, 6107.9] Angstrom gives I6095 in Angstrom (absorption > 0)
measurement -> -0.4 Angstrom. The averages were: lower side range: 8.22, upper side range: 8.32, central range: 8.4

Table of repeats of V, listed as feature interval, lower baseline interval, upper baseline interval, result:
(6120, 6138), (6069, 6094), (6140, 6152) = -0.033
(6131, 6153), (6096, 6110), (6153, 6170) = 0.029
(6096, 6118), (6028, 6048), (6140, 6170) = -0.007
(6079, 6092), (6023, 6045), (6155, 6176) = -0.002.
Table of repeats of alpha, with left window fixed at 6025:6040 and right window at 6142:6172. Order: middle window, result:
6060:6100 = -0.01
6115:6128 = 0.00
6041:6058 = -0.03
